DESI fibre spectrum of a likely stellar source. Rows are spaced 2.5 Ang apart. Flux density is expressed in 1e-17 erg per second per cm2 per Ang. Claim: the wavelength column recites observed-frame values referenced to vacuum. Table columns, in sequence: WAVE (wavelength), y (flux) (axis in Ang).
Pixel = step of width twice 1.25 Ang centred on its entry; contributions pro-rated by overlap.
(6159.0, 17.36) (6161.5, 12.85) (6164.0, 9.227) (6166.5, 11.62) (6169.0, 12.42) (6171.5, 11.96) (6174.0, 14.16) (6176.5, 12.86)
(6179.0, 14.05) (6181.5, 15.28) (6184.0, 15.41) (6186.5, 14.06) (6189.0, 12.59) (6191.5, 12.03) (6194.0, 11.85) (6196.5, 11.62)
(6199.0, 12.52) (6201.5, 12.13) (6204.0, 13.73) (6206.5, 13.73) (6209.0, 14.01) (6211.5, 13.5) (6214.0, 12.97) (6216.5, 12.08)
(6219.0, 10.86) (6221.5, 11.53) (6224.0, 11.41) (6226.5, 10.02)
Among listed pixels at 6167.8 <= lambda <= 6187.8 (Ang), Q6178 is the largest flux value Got 15.41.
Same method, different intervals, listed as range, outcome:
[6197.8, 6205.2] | 13.73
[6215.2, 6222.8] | 12.08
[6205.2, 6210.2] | 14.01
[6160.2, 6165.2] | 12.85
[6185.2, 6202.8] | 14.06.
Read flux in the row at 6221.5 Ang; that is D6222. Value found 11.53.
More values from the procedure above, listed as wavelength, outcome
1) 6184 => 15.41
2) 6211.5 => 13.5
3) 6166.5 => 11.62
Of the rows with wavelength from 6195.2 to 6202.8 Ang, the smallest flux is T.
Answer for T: 11.62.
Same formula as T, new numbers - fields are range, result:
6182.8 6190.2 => 12.59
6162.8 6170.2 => 9.227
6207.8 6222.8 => 10.86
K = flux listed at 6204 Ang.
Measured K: 13.73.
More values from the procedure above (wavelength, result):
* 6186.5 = 14.06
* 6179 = 14.05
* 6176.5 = 12.86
